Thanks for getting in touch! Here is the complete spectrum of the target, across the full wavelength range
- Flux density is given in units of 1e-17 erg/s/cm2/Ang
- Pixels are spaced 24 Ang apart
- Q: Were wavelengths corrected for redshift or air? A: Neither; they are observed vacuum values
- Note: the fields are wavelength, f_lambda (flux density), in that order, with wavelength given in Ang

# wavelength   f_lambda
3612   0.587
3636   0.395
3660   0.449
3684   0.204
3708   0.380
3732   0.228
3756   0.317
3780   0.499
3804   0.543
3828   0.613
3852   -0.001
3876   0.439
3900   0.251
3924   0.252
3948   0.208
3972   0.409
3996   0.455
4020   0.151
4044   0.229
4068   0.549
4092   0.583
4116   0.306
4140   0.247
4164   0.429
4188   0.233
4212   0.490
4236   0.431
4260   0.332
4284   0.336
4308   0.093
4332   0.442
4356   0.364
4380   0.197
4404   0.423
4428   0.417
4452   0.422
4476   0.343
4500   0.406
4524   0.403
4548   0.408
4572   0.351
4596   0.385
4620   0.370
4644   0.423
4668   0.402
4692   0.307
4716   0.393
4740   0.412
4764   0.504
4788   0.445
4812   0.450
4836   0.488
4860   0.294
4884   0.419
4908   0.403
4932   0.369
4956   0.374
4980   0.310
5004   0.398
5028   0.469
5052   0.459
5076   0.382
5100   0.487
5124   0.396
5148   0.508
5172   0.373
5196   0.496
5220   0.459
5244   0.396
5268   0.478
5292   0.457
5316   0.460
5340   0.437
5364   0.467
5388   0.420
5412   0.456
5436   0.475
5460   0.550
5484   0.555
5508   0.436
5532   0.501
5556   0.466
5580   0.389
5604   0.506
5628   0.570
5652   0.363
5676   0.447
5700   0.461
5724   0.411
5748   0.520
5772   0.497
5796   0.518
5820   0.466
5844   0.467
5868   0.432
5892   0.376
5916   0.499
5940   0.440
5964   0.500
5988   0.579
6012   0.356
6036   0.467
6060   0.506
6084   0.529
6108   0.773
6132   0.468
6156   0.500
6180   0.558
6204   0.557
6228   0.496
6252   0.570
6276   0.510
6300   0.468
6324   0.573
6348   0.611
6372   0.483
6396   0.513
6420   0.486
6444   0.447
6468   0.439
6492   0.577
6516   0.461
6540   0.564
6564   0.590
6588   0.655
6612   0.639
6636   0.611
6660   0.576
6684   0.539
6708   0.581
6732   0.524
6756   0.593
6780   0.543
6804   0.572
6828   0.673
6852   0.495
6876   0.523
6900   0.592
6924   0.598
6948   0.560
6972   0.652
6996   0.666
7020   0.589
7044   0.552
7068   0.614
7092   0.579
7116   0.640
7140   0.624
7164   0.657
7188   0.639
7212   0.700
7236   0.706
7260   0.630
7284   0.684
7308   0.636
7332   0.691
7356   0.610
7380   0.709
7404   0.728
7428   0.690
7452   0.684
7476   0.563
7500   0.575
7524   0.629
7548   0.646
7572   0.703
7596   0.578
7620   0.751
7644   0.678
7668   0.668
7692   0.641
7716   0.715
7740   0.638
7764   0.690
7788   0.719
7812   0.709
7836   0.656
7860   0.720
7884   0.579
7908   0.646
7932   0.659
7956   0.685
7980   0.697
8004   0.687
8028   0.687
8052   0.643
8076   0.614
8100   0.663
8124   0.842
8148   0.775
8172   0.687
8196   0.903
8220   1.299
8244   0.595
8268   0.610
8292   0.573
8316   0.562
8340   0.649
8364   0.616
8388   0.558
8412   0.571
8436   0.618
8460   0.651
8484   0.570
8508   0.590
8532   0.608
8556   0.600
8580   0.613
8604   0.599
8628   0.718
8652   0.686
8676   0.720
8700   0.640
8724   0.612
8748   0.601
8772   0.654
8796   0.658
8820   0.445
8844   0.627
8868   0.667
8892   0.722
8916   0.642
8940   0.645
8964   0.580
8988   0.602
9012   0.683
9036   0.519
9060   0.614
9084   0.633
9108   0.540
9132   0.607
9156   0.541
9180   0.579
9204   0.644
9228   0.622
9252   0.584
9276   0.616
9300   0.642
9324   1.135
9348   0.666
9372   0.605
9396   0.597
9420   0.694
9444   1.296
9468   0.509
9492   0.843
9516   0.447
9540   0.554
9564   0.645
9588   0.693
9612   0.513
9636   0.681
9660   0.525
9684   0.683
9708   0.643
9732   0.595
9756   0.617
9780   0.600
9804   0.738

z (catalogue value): 0.64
